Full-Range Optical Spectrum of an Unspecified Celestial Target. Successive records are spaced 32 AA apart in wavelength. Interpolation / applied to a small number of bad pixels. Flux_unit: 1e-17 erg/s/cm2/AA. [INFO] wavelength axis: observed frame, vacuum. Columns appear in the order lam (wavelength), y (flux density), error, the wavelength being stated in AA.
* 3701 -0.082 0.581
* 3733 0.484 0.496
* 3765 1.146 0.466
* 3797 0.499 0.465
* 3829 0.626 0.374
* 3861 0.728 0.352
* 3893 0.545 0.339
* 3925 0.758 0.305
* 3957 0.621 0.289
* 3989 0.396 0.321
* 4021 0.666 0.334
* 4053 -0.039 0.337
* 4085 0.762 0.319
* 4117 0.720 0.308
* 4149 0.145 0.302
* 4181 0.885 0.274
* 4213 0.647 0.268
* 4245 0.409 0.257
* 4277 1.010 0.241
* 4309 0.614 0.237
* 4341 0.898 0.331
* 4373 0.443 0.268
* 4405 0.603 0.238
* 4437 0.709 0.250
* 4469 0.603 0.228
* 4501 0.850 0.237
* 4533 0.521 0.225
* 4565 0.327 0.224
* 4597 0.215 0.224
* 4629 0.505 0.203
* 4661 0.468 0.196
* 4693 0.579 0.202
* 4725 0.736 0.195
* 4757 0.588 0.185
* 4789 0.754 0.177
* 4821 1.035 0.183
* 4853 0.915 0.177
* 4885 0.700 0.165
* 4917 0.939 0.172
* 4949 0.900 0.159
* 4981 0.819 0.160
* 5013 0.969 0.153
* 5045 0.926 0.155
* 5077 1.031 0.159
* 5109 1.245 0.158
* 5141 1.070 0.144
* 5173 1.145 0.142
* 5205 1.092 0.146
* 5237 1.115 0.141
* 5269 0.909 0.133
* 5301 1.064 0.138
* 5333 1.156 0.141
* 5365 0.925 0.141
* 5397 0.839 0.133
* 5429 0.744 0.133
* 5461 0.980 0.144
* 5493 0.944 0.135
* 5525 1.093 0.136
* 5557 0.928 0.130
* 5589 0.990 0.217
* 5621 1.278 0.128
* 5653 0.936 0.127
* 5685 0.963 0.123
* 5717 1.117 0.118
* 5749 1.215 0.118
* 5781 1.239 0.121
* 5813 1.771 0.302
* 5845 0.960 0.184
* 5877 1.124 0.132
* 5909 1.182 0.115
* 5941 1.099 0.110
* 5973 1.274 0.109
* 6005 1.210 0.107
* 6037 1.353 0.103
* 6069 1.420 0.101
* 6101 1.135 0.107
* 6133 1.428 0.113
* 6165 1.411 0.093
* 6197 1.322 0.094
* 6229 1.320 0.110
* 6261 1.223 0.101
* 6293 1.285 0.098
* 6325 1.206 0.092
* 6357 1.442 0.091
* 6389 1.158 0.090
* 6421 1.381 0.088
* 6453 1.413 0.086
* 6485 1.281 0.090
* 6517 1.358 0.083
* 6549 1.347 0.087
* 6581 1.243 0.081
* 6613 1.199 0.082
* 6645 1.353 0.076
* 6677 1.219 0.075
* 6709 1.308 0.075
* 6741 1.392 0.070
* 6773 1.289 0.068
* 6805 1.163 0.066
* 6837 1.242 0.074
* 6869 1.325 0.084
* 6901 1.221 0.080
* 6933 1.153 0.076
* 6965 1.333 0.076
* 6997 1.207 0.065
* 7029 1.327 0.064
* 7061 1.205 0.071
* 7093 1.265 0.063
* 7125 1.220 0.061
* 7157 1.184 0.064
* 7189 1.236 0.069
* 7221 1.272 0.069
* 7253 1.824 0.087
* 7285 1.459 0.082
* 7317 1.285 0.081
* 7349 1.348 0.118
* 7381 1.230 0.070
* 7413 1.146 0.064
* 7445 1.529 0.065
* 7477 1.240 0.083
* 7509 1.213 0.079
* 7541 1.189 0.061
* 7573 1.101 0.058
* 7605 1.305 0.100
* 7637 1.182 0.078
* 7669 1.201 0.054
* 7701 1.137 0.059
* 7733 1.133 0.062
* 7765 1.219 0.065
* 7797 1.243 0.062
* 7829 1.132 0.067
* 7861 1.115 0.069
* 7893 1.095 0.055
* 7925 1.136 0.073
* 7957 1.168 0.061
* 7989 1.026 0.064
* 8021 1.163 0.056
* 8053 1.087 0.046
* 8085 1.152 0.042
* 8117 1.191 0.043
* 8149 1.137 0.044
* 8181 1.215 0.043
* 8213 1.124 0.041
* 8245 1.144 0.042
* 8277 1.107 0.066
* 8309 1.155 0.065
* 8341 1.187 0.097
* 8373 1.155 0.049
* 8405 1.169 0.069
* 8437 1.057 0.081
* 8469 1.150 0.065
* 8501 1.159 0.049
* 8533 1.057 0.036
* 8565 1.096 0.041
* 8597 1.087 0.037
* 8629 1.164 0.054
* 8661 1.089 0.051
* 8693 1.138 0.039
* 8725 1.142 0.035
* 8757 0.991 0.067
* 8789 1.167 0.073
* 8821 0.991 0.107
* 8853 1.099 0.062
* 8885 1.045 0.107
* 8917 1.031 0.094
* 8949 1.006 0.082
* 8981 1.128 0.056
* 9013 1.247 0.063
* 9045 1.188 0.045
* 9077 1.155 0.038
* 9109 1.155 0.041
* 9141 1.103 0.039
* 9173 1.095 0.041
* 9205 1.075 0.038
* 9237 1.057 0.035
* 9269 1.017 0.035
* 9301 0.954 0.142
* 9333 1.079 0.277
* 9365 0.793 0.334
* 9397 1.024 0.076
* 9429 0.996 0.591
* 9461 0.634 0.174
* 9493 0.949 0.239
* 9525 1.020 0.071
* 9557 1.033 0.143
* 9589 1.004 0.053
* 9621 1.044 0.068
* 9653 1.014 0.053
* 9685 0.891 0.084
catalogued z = 0.11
